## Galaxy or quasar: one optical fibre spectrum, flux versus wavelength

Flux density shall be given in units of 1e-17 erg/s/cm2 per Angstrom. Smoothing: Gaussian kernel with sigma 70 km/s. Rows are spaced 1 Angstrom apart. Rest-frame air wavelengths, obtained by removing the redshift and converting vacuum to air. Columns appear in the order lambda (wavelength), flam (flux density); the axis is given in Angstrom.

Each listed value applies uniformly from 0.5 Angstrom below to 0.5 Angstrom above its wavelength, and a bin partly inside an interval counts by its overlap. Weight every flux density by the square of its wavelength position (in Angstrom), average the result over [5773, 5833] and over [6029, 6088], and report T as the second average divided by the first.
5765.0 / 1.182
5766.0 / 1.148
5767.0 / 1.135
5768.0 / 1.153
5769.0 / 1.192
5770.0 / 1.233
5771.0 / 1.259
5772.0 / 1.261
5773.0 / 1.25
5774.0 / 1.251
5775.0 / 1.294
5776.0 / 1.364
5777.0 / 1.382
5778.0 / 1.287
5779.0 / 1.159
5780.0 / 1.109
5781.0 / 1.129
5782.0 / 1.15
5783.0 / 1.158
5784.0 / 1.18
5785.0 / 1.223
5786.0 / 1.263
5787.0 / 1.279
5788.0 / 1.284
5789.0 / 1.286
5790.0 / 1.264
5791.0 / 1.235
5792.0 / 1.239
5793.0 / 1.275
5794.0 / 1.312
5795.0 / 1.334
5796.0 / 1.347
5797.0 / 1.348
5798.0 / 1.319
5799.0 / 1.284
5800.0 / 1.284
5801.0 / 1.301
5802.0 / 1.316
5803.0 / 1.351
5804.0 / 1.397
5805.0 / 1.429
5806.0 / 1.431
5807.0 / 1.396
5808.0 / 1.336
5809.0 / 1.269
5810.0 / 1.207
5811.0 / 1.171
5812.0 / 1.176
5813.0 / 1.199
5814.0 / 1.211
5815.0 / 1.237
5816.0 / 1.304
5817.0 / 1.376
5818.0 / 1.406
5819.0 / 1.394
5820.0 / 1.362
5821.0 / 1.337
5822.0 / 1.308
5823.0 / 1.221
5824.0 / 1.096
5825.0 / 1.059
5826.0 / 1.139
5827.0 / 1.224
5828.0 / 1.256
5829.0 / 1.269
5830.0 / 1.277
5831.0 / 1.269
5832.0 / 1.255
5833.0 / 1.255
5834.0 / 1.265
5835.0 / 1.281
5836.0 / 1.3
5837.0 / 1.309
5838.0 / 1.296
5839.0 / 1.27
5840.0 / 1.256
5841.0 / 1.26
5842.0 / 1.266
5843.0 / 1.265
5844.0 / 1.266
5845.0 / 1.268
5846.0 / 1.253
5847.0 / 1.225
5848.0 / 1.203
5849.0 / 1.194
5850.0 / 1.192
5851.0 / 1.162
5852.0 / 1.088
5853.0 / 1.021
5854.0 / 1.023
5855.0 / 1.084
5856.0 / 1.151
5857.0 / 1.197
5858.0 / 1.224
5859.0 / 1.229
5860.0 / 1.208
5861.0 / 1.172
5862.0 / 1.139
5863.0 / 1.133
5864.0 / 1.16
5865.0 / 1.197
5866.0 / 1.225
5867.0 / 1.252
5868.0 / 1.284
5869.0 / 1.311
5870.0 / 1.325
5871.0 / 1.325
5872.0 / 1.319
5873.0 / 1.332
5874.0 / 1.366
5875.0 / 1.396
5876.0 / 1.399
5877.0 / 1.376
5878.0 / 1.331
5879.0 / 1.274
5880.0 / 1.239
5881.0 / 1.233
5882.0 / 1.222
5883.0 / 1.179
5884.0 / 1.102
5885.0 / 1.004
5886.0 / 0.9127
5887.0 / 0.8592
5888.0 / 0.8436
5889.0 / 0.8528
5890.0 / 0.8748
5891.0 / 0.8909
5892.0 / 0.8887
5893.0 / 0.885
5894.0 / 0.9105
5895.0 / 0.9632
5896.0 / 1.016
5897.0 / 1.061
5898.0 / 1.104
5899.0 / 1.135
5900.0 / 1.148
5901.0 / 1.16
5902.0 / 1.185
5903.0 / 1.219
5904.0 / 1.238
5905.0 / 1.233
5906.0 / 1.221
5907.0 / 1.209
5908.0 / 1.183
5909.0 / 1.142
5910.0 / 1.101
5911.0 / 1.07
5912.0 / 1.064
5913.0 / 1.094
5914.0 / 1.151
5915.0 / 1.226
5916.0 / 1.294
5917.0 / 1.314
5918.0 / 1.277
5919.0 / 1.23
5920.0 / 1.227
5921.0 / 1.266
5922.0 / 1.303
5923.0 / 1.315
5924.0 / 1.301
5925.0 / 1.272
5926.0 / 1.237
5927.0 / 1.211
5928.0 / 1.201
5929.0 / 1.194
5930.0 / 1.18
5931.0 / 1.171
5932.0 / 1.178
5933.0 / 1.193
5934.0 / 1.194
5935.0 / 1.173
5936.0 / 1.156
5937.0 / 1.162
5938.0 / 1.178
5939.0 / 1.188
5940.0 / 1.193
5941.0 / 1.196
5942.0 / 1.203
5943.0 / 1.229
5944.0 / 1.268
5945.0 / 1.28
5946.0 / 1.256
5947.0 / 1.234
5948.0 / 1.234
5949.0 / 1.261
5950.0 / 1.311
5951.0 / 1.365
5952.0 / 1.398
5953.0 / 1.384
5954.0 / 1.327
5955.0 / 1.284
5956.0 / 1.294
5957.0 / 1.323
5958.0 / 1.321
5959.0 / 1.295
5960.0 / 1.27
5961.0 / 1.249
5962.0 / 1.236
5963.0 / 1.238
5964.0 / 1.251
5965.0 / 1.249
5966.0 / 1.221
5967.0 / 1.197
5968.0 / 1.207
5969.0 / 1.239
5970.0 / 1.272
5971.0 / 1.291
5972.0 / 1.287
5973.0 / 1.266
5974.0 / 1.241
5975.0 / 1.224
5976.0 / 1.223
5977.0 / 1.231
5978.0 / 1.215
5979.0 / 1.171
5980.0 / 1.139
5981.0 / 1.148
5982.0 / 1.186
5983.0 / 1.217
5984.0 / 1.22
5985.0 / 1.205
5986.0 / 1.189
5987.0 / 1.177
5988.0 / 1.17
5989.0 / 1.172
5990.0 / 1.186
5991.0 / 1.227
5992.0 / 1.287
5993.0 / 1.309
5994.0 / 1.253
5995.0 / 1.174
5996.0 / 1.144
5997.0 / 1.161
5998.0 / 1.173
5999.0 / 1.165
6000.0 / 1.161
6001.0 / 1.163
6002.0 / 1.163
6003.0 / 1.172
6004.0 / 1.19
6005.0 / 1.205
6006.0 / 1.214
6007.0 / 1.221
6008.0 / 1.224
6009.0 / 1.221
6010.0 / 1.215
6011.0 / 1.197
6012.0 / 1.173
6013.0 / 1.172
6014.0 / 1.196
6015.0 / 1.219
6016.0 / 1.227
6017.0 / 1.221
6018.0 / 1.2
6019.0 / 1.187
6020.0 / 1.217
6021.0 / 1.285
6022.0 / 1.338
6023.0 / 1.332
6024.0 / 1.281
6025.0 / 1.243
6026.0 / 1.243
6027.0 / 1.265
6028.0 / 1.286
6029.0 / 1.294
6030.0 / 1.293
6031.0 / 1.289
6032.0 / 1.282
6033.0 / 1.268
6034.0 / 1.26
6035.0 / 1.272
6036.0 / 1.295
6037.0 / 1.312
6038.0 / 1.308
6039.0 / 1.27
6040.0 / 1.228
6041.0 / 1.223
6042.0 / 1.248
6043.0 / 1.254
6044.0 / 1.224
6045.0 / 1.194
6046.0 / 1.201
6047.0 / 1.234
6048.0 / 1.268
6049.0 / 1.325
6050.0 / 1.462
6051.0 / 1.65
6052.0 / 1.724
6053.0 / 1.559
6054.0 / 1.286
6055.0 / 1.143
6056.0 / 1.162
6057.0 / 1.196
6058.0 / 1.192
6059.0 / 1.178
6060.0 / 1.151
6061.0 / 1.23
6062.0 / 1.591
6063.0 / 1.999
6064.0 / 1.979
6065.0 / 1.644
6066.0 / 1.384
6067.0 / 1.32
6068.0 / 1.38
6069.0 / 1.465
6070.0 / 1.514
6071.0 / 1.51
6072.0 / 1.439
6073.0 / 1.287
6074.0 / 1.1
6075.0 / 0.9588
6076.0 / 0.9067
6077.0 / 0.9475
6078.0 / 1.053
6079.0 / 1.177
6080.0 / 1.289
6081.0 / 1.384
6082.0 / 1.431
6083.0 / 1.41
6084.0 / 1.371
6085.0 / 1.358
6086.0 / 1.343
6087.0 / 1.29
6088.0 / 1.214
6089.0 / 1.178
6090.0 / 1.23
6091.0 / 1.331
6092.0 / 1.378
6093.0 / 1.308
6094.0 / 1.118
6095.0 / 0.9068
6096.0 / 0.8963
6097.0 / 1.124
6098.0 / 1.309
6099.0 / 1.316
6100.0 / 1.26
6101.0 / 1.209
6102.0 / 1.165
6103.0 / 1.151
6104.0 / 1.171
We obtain 1.13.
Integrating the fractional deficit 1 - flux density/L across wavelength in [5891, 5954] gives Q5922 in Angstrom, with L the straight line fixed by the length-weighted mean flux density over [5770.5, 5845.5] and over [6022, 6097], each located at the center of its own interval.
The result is 4.6 Angstrom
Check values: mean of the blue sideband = 1.27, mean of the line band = 1.19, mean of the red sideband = 1.3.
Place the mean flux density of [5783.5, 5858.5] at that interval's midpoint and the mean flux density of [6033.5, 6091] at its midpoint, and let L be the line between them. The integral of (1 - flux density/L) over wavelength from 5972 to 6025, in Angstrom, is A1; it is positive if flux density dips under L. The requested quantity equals 3.8 Angstrom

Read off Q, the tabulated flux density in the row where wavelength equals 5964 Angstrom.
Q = 1.251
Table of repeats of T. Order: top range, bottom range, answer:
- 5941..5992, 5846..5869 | 1.10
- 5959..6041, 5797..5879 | 1.03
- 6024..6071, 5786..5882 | 1.15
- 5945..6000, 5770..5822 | 1.03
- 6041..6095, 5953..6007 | 1.11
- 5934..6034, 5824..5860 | 1.07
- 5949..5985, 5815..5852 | 1.05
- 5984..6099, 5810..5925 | 1.12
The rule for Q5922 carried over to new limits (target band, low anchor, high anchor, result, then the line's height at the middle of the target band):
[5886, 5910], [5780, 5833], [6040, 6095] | 4.40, 1.29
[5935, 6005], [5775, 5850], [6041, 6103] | 3.14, 1.29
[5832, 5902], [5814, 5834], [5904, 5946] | 3.88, 1.24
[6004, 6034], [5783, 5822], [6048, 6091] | 2.08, 1.33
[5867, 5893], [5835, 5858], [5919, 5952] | 1.18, 1.22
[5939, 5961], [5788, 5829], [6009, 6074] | 0.43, 1.31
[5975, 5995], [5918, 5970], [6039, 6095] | 1.00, 1.27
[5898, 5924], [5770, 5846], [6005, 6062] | 1.41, 1.27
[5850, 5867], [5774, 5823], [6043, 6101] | 1.77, 1.29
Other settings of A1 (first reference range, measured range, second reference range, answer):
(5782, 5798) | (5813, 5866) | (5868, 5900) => -1.4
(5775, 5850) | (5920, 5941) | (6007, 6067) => 1.2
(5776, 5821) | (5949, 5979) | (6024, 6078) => 0.8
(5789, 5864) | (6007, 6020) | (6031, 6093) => 1.0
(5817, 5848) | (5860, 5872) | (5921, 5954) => 0.2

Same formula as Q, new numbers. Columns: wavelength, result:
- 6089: 1.178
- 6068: 1.38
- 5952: 1.398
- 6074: 1.1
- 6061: 1.23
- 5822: 1.308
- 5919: 1.23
